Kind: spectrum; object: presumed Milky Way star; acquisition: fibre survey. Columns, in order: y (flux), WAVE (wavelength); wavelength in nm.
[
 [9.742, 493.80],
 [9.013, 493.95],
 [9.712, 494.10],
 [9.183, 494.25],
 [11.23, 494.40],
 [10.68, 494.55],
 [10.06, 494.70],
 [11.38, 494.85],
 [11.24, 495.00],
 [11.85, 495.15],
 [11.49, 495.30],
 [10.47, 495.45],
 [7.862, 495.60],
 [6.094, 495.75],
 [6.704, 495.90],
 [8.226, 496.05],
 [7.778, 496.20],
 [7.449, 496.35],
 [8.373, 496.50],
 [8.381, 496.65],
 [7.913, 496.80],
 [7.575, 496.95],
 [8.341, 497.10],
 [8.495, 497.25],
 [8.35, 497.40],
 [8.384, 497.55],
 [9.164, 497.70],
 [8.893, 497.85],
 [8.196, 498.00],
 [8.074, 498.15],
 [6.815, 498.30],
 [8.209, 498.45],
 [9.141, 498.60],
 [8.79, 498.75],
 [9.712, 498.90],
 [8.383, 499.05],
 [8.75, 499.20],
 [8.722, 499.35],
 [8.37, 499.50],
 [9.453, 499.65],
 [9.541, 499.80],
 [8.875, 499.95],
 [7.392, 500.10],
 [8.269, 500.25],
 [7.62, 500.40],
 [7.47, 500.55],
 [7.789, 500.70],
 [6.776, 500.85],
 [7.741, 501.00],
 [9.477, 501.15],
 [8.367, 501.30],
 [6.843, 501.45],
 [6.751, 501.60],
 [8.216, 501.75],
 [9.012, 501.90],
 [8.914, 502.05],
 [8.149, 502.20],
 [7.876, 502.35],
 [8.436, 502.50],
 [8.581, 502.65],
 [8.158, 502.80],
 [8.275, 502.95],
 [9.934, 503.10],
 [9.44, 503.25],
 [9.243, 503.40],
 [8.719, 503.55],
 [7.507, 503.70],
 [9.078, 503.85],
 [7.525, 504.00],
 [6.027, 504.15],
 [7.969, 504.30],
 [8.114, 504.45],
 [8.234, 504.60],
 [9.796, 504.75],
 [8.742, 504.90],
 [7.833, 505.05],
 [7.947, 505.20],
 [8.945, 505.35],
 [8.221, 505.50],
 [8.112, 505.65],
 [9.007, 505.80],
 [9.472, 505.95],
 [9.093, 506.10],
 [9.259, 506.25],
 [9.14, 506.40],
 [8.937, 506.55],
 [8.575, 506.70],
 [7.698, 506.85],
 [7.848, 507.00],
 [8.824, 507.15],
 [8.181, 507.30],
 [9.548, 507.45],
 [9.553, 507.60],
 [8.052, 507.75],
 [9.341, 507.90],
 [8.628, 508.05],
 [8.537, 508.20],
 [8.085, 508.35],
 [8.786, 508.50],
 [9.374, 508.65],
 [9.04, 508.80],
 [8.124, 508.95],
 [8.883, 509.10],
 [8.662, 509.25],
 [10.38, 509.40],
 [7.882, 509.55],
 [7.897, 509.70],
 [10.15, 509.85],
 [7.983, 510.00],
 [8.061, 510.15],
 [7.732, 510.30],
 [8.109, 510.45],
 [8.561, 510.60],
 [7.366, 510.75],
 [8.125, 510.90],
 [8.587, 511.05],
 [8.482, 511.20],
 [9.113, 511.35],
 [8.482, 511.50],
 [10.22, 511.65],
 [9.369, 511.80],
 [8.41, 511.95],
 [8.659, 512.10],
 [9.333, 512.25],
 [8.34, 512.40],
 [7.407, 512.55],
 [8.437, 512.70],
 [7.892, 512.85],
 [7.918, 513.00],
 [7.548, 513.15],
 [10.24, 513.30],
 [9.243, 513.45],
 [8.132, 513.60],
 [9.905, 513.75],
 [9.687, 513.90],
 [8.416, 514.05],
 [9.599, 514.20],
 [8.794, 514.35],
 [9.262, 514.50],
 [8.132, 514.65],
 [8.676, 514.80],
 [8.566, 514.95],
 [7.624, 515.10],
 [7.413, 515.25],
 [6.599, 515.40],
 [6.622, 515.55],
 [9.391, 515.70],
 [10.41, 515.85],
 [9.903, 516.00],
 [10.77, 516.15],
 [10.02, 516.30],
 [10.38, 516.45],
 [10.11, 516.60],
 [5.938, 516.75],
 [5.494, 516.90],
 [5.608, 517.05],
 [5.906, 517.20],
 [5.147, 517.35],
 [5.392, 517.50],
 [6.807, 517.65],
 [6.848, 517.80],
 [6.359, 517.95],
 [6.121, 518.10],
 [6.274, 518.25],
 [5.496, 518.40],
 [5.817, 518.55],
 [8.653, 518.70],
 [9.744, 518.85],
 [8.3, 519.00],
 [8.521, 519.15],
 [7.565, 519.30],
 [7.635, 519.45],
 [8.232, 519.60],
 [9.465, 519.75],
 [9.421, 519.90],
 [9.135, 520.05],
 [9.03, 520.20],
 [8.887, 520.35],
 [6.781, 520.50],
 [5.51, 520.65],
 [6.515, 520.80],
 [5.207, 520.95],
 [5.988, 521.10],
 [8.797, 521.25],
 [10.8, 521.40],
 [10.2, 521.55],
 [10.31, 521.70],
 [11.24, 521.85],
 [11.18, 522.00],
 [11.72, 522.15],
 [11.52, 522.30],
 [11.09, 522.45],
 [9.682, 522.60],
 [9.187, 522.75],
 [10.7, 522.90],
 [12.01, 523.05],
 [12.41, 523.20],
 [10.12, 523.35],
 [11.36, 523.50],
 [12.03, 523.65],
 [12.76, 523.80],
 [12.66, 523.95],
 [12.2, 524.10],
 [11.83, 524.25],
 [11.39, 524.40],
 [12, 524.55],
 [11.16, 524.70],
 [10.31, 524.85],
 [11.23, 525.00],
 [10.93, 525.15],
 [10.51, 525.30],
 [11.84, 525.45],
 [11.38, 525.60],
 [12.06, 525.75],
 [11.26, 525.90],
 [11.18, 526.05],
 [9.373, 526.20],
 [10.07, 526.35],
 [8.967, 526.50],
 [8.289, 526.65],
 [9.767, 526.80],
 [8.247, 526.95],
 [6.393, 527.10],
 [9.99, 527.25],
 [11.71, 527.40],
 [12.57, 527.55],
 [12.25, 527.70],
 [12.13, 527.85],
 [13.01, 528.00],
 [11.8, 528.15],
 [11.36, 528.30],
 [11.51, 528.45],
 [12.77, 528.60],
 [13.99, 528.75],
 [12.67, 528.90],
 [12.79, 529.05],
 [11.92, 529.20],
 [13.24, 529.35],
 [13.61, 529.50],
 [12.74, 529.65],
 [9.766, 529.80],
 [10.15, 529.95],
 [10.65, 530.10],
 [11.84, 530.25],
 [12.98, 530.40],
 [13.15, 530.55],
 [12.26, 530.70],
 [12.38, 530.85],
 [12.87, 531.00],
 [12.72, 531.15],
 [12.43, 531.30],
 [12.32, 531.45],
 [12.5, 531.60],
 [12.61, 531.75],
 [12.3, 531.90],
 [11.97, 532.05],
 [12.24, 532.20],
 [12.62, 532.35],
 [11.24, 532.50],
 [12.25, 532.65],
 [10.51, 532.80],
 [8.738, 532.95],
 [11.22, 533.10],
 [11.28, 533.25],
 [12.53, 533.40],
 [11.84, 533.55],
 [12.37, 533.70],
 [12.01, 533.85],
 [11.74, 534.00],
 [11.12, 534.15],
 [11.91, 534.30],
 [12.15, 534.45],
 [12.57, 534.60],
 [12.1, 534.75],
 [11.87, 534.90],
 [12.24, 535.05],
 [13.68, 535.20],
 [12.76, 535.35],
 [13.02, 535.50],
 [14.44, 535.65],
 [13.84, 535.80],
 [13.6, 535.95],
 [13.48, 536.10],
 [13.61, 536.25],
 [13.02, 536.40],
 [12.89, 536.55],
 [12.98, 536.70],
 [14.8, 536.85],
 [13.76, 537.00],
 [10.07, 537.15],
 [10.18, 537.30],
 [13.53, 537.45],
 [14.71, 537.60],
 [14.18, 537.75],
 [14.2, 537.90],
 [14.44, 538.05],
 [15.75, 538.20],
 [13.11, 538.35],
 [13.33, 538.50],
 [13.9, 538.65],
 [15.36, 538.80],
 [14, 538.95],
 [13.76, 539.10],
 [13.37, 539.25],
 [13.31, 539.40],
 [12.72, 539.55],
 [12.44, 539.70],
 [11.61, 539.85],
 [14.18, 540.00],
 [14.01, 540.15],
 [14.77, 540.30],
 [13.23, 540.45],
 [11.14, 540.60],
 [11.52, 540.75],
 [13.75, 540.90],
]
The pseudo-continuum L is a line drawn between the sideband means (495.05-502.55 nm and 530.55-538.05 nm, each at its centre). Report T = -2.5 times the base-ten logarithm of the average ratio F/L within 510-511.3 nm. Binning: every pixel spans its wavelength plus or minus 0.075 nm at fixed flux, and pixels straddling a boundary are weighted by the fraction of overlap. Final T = 0.20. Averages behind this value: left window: 8.37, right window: 12.5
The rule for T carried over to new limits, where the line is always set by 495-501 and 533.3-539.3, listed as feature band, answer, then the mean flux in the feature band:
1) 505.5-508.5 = 0.097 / 8.72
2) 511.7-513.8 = 0.184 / 8.63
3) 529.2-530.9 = 0.025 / 12.1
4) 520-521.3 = 0.471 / 7.25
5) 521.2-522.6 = 0.060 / 10.7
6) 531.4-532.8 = 0.040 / 12.1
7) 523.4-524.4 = -0.041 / 12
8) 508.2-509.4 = 0.112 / 8.8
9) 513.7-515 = 0.160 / 9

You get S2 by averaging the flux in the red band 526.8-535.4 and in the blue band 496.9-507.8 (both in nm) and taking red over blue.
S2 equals 1.4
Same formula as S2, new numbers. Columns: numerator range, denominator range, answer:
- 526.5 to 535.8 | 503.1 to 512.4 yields 1.38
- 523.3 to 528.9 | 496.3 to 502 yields 1.35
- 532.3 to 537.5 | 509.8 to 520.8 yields 1.51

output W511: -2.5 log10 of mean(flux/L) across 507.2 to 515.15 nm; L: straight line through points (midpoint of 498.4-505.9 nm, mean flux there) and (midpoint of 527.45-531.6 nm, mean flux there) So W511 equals 0.12 mag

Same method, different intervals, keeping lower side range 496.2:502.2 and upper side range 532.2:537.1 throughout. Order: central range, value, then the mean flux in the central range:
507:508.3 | 0.06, 8.76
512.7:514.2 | 0.13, 8.8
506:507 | 0.05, 8.73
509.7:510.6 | 0.14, 8.38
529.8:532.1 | -0.01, 12.1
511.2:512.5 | 0.10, 8.93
